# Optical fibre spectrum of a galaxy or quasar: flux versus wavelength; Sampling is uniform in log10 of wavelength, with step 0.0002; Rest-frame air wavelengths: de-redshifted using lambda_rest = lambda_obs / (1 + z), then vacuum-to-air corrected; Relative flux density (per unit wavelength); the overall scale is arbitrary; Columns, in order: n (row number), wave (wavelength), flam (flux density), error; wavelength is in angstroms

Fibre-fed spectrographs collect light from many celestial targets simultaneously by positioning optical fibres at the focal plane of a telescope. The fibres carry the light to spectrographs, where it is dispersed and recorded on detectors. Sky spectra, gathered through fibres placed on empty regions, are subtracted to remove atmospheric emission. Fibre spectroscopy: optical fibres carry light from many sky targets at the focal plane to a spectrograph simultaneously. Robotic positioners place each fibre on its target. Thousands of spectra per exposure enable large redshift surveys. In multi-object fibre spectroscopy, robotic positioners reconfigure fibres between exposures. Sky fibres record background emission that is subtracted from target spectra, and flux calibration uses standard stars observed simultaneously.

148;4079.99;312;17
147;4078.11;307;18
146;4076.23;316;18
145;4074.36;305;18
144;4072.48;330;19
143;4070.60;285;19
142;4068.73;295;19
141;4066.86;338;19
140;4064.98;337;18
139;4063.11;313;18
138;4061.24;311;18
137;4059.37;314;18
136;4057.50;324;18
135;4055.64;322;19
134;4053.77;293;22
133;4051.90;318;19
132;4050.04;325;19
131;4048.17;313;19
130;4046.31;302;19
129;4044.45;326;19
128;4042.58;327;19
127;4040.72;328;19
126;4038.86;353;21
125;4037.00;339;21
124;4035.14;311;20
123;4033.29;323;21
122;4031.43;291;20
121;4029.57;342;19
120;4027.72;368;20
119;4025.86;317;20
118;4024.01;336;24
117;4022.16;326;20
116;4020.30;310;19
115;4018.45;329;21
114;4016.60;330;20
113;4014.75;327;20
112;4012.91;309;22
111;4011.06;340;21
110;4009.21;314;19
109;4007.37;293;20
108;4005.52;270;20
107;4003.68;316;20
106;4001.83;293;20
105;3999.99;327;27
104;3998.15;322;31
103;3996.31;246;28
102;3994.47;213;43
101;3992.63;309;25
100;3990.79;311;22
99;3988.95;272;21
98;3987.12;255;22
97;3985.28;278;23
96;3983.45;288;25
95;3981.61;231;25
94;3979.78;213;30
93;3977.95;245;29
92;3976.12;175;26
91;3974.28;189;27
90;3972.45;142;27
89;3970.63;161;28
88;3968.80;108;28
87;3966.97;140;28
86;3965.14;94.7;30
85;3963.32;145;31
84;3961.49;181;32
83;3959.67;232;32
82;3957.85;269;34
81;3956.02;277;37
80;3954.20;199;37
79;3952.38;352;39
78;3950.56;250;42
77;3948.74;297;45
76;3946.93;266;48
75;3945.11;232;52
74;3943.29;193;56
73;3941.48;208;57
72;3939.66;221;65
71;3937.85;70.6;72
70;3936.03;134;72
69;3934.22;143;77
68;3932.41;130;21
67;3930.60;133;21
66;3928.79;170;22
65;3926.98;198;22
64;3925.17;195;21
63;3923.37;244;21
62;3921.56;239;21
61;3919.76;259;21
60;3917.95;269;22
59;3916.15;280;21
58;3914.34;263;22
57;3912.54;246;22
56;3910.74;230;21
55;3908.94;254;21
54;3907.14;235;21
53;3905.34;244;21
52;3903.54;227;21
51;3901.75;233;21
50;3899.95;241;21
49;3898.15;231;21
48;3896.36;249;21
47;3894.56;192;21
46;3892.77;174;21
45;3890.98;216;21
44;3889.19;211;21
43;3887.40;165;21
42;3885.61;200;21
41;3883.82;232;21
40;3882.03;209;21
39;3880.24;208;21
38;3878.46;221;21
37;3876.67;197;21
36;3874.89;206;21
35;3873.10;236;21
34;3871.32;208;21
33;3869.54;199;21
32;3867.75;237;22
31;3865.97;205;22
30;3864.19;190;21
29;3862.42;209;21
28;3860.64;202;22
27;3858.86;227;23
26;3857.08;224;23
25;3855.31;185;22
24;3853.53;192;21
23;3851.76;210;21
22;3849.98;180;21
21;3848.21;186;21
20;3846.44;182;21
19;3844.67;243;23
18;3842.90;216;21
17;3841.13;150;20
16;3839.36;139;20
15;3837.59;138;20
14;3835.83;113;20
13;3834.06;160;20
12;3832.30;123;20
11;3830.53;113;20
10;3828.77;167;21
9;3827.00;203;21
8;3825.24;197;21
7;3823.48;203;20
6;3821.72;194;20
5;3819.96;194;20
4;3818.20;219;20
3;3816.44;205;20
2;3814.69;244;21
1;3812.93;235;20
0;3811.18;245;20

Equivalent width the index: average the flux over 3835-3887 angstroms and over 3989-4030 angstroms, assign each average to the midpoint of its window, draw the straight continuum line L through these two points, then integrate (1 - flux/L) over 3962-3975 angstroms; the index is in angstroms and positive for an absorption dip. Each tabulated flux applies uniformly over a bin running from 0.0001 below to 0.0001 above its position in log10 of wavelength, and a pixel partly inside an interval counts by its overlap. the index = 6.5 angstroms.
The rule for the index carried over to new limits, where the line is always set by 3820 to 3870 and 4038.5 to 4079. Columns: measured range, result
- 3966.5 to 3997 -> 5.3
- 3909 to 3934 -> 1.4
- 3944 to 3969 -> 3.2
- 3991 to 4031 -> -3.2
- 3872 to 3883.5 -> -0.5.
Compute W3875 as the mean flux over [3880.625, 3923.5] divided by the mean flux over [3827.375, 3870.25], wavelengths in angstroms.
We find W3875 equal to 1.26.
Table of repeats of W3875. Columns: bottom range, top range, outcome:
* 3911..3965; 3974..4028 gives 1.34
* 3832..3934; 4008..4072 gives 1.56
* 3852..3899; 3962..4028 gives 1.25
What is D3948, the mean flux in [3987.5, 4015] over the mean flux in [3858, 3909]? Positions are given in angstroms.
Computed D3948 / 1.4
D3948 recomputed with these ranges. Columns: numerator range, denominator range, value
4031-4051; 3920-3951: 1.64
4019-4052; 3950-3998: 1.46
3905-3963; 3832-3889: 1.14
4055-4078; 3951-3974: 1.64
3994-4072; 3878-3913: 1.43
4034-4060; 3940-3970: 1.50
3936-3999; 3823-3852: 1.30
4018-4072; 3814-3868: 1.71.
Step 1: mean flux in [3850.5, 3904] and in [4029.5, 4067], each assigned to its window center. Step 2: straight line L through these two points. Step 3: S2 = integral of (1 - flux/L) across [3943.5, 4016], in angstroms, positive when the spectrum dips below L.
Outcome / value 7.7 angstroms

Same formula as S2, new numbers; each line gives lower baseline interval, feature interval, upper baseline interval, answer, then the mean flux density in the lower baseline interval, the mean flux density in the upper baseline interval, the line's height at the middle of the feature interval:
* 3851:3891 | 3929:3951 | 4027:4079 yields 5.5 angstroms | 208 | 320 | 250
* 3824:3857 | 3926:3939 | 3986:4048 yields 5.5 angstroms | 174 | 311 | 245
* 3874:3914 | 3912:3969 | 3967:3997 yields 3.6 angstroms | 220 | 225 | 222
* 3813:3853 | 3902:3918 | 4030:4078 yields -1.3 angstroms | 182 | 318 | 229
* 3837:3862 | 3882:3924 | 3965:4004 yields -4.5 angstroms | 192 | 235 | 209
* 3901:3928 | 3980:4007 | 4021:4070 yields 1.0 angstroms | 241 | 322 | 290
